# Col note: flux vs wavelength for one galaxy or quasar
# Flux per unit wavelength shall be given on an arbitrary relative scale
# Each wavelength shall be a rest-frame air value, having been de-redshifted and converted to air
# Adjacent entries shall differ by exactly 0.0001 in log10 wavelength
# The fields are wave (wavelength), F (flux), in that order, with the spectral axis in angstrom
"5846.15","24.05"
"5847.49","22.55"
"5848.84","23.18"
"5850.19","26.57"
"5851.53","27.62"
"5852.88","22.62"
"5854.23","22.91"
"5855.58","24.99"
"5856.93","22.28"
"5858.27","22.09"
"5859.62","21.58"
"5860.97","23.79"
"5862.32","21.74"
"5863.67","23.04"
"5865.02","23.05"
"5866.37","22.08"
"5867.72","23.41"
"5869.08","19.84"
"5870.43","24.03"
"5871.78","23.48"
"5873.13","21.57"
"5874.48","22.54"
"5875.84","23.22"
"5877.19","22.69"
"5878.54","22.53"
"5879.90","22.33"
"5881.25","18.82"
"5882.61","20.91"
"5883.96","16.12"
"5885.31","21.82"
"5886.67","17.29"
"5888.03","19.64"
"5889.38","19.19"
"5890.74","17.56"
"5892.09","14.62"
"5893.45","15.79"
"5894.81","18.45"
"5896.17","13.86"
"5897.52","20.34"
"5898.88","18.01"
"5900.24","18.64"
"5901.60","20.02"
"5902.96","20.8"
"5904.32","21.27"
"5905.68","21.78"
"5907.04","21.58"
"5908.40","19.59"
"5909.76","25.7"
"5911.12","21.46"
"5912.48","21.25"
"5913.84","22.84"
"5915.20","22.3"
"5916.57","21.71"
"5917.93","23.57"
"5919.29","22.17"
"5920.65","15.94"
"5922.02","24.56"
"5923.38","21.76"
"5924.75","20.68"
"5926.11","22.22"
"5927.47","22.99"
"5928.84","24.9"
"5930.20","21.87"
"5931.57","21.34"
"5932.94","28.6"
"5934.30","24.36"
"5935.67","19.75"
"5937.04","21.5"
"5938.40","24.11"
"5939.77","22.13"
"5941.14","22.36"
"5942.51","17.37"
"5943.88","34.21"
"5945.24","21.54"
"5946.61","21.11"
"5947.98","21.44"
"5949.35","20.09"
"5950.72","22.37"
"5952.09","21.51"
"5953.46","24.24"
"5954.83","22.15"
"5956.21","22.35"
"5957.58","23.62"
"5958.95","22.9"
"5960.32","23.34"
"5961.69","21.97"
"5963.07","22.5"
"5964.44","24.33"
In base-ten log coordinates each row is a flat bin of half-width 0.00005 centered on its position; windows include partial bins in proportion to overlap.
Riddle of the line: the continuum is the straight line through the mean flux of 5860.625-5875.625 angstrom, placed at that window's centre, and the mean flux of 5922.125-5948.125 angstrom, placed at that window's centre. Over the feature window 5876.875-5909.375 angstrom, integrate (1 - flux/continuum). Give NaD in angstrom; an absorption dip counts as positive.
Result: 4.8 angstrom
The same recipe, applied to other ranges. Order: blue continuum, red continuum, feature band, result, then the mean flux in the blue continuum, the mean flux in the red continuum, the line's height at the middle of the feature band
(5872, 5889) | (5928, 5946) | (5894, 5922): 1.8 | 20.8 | 23.4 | 22.1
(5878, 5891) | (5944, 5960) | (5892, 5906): 1.2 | 19.6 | 22.6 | 20.3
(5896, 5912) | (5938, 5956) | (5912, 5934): -1.1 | 20.5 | 22.6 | 21.4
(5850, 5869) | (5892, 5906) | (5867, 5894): 0.5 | 23.2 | 18.6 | 20.8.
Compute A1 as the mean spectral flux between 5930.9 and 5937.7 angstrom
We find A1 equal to 23.1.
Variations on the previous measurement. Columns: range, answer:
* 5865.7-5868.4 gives 22.7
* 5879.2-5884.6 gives 19.6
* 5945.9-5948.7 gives 21.2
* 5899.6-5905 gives 20.2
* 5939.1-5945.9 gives 23.5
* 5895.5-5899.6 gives 17.4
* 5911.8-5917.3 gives 22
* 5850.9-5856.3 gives 24.5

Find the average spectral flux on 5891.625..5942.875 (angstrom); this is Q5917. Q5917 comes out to 21.2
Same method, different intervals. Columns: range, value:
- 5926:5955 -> 22.9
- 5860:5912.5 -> 20.6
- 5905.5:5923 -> 21.9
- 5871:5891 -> 20.7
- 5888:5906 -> 18.5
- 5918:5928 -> 21.6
